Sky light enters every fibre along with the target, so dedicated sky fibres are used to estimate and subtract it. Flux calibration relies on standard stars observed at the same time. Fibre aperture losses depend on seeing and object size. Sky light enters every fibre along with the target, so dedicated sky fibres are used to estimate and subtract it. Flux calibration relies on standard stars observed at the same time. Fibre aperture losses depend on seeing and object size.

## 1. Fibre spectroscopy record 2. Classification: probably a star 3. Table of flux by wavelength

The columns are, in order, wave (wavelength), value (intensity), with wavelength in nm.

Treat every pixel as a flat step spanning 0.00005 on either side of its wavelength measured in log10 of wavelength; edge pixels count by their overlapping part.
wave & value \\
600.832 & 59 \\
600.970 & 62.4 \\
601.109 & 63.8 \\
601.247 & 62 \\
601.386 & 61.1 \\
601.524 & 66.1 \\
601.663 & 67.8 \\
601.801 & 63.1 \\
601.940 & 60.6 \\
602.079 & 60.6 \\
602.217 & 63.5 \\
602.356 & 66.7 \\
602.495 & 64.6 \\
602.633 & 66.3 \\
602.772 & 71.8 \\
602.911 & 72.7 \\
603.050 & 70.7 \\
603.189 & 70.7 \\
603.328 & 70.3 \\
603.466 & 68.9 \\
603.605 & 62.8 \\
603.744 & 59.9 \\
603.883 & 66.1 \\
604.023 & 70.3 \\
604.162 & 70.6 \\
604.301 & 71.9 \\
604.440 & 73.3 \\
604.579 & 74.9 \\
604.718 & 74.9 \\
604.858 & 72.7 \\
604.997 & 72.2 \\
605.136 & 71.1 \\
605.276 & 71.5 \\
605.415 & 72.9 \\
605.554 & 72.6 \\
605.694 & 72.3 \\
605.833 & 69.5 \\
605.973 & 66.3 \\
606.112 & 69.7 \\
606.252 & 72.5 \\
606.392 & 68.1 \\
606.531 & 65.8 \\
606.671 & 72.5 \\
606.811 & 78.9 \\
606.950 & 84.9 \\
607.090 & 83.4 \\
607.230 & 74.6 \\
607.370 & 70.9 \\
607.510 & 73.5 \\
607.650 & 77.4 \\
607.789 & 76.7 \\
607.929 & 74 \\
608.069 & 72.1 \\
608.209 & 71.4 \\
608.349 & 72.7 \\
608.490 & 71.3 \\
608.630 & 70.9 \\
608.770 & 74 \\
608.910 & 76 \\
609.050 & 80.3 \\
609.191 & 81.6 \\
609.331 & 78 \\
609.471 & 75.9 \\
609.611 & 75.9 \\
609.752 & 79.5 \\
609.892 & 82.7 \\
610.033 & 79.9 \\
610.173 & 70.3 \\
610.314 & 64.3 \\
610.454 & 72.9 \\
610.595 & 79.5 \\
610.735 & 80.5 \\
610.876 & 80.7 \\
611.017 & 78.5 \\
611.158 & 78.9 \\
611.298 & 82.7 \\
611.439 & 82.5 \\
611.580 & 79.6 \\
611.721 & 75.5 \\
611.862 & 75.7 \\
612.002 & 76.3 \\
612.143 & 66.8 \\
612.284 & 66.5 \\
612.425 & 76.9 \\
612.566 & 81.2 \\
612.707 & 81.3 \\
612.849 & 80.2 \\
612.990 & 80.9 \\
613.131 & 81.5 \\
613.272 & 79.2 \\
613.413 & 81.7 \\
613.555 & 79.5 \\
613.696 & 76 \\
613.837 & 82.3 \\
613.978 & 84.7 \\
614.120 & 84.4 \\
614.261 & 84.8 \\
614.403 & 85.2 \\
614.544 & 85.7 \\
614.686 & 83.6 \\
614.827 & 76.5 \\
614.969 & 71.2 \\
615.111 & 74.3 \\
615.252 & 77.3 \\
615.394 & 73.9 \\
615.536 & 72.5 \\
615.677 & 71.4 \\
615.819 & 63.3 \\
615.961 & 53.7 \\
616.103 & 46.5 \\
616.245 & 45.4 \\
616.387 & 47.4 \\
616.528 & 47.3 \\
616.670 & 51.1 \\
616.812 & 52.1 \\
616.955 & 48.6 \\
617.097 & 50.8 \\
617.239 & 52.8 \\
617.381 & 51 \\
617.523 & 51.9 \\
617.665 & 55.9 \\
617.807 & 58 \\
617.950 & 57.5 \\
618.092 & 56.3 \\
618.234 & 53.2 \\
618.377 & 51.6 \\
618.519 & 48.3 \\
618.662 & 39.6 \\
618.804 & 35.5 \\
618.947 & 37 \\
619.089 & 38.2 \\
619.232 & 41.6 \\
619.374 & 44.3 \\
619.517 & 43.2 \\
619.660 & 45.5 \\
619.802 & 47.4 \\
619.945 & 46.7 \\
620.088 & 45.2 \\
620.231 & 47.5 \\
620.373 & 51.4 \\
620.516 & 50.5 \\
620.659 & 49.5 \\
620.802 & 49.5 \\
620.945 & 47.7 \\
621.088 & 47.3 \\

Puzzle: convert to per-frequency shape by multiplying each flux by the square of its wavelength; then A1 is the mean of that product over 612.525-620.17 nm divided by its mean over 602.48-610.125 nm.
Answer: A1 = 0.87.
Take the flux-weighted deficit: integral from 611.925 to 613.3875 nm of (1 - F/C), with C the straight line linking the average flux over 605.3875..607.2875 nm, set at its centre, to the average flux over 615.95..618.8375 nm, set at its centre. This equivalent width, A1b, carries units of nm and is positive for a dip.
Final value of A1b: -0.418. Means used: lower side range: 73.1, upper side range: 50.3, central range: 77.3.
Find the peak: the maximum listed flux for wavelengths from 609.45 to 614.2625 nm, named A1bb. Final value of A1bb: 84.8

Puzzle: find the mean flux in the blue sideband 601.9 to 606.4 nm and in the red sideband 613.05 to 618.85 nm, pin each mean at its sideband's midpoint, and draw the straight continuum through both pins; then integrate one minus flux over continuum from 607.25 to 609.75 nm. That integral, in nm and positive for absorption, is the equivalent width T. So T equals -0.28 nm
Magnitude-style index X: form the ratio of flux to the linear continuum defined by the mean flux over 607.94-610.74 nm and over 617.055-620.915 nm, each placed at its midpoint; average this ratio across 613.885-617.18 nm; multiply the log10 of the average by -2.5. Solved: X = -0.14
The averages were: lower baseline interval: 75.3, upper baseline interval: 48.1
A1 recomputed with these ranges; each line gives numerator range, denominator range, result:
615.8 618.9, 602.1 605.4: 0.76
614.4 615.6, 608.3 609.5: 1.04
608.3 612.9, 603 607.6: 1.09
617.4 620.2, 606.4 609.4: 0.65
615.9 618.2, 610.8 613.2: 0.67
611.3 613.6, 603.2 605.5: 1.14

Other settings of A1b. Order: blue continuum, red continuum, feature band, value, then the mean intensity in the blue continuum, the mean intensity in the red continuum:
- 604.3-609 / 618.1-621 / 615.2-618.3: -0.253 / 73.2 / 45.9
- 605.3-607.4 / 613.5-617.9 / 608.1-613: -0.482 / 73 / 65.7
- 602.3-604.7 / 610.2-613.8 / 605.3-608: -0.045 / 69.1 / 77.5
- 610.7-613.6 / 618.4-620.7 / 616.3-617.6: 0.139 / 78.3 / 44.6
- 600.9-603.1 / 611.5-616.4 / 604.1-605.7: -0.121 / 65.2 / 74.7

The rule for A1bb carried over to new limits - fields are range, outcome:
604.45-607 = 84.9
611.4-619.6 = 85.7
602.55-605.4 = 74.9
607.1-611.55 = 82.7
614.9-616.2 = 77.3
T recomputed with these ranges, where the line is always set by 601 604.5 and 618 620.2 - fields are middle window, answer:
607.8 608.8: -0.22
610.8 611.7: -0.40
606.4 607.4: -0.24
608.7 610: -0.46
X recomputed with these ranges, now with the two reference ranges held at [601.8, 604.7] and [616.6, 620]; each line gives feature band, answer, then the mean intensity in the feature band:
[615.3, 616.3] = -0.192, 61.5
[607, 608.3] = -0.204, 75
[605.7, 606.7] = -0.085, 69.3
